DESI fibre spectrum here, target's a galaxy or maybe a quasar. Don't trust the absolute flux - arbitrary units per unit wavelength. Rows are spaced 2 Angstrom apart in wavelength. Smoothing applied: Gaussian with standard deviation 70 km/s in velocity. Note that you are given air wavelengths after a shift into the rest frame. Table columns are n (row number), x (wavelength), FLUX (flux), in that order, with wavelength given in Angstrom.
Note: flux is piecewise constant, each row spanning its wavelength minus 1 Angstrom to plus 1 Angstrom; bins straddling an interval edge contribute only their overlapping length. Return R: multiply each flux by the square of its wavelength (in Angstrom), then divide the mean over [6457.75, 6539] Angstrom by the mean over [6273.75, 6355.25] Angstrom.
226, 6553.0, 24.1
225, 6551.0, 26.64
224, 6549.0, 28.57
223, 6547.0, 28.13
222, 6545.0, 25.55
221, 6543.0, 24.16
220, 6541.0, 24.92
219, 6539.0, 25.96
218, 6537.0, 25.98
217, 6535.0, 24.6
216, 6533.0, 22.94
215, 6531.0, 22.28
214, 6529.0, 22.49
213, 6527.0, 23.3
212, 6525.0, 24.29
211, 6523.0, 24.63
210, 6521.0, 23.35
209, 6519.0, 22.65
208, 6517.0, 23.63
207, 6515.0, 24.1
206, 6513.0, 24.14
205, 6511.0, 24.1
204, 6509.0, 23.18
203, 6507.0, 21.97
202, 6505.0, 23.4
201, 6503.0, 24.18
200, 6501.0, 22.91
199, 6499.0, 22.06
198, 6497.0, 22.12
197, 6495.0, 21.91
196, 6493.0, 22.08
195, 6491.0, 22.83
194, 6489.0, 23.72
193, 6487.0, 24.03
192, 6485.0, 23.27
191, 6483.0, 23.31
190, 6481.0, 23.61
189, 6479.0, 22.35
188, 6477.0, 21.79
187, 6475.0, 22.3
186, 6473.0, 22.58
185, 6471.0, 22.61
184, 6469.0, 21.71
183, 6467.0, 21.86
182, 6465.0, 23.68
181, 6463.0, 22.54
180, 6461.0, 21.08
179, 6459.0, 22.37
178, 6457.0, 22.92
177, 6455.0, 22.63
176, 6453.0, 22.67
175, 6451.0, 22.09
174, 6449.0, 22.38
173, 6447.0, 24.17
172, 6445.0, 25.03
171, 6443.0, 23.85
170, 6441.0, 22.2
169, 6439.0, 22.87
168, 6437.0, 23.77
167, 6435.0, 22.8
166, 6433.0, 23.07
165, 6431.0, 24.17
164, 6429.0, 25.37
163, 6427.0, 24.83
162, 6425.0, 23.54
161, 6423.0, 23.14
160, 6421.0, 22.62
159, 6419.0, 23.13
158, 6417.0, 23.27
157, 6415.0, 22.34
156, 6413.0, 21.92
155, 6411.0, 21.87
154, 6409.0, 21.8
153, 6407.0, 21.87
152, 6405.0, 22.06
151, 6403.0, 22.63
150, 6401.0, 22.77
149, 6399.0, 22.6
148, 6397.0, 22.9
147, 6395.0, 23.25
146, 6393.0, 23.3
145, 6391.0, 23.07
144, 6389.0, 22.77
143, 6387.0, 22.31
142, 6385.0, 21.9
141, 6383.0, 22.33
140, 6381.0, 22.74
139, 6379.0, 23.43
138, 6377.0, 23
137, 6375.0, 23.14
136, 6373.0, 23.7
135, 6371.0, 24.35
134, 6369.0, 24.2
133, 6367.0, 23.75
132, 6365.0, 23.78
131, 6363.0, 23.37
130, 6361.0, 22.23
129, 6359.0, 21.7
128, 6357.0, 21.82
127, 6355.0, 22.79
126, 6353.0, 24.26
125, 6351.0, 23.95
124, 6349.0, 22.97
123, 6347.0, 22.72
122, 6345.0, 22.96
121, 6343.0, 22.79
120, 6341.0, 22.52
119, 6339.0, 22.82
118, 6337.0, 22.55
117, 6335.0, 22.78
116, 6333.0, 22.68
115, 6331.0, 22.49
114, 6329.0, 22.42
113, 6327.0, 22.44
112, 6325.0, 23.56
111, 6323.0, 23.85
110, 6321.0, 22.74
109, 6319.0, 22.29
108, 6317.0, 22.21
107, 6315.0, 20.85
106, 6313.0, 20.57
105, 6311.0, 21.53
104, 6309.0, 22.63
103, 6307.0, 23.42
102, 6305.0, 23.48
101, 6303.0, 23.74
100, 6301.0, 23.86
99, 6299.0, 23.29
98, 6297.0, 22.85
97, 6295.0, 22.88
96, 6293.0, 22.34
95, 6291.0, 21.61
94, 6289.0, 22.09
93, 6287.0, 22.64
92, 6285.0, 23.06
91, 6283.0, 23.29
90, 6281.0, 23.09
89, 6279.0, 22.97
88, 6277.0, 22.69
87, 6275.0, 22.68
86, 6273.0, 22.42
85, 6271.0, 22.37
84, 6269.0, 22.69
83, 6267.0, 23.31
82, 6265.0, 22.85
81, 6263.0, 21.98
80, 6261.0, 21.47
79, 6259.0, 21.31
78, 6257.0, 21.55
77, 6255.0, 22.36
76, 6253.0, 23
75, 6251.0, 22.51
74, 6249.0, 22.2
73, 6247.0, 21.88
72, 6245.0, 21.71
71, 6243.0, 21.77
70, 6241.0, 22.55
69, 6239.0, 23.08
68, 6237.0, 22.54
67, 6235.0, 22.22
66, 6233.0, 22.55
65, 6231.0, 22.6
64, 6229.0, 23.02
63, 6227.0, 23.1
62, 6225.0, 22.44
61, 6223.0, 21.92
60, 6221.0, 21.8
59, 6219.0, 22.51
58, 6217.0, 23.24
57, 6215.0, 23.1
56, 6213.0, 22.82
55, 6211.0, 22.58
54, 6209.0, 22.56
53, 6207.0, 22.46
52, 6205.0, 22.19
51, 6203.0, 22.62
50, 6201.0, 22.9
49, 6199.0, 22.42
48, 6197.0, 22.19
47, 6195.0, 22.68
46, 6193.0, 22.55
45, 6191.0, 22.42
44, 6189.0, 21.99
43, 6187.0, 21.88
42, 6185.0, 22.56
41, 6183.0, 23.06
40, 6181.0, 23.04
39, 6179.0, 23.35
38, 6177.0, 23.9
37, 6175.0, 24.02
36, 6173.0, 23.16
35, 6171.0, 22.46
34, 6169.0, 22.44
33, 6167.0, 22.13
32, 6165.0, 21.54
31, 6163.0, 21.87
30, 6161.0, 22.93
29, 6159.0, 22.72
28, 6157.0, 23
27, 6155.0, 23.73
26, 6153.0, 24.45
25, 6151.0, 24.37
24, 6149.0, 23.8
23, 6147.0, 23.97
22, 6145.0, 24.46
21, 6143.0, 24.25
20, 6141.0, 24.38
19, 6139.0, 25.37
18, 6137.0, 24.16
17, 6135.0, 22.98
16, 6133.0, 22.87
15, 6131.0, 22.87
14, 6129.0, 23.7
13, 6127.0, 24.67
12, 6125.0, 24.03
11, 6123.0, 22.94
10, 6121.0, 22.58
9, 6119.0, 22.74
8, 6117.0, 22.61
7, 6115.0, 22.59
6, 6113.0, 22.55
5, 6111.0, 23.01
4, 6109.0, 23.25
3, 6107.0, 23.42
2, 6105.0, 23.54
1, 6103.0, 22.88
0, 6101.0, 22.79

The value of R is 1.07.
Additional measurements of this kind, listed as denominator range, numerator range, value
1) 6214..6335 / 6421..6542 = 1.10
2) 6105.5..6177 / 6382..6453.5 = 1.08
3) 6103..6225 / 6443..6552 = 1.13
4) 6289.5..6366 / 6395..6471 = 1.04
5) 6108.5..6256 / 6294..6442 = 1.06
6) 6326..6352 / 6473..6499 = 1.05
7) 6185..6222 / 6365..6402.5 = 1.09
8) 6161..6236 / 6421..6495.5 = 1.10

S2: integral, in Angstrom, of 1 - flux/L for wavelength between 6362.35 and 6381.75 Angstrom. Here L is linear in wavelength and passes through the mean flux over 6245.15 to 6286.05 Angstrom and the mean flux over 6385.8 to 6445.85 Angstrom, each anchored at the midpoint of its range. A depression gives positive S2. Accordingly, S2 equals -0.6 Angstrom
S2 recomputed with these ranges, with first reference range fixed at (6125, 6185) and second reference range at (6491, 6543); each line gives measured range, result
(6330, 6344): 0.5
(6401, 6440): 0.8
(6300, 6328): 1.0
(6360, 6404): 0.7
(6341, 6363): 0.6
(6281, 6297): 0.6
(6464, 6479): 0.7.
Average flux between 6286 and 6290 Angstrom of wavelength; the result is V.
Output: 22.4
